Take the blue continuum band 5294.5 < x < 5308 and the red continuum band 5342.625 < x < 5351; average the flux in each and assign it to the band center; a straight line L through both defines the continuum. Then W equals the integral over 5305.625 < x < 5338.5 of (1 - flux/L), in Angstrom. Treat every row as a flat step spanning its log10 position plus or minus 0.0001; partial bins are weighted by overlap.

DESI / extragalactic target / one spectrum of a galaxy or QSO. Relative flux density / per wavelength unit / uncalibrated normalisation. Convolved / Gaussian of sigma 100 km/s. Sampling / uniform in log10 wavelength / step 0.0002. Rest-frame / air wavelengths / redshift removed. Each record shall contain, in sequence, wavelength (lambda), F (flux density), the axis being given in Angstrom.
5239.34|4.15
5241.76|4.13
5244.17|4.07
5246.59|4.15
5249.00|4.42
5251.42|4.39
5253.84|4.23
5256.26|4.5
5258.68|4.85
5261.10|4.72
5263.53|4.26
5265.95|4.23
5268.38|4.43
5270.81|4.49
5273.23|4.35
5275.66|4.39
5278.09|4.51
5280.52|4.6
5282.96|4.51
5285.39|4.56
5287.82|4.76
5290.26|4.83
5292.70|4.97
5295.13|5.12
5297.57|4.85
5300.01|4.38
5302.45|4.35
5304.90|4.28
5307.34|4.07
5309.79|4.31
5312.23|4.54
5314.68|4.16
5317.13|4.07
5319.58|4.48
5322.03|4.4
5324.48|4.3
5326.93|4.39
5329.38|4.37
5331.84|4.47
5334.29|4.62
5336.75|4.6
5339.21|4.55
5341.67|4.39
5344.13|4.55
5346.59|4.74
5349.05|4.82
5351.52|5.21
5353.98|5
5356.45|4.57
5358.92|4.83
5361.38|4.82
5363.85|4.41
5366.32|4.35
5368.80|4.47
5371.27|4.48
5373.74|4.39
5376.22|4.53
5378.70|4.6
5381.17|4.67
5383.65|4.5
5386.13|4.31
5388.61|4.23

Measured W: 1.7 Angstrom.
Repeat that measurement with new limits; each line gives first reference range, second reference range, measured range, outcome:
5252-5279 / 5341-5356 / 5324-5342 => 0.97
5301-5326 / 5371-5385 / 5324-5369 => -1.98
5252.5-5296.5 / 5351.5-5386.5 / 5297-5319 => 1.24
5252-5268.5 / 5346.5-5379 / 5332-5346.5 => 0.18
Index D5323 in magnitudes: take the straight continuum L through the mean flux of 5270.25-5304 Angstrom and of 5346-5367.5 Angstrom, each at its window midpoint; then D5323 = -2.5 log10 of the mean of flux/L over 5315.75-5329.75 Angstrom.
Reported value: 0.085 mag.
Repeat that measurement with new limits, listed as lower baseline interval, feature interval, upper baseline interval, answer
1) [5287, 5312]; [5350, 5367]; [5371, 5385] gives -0.05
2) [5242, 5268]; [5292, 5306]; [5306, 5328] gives -0.08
